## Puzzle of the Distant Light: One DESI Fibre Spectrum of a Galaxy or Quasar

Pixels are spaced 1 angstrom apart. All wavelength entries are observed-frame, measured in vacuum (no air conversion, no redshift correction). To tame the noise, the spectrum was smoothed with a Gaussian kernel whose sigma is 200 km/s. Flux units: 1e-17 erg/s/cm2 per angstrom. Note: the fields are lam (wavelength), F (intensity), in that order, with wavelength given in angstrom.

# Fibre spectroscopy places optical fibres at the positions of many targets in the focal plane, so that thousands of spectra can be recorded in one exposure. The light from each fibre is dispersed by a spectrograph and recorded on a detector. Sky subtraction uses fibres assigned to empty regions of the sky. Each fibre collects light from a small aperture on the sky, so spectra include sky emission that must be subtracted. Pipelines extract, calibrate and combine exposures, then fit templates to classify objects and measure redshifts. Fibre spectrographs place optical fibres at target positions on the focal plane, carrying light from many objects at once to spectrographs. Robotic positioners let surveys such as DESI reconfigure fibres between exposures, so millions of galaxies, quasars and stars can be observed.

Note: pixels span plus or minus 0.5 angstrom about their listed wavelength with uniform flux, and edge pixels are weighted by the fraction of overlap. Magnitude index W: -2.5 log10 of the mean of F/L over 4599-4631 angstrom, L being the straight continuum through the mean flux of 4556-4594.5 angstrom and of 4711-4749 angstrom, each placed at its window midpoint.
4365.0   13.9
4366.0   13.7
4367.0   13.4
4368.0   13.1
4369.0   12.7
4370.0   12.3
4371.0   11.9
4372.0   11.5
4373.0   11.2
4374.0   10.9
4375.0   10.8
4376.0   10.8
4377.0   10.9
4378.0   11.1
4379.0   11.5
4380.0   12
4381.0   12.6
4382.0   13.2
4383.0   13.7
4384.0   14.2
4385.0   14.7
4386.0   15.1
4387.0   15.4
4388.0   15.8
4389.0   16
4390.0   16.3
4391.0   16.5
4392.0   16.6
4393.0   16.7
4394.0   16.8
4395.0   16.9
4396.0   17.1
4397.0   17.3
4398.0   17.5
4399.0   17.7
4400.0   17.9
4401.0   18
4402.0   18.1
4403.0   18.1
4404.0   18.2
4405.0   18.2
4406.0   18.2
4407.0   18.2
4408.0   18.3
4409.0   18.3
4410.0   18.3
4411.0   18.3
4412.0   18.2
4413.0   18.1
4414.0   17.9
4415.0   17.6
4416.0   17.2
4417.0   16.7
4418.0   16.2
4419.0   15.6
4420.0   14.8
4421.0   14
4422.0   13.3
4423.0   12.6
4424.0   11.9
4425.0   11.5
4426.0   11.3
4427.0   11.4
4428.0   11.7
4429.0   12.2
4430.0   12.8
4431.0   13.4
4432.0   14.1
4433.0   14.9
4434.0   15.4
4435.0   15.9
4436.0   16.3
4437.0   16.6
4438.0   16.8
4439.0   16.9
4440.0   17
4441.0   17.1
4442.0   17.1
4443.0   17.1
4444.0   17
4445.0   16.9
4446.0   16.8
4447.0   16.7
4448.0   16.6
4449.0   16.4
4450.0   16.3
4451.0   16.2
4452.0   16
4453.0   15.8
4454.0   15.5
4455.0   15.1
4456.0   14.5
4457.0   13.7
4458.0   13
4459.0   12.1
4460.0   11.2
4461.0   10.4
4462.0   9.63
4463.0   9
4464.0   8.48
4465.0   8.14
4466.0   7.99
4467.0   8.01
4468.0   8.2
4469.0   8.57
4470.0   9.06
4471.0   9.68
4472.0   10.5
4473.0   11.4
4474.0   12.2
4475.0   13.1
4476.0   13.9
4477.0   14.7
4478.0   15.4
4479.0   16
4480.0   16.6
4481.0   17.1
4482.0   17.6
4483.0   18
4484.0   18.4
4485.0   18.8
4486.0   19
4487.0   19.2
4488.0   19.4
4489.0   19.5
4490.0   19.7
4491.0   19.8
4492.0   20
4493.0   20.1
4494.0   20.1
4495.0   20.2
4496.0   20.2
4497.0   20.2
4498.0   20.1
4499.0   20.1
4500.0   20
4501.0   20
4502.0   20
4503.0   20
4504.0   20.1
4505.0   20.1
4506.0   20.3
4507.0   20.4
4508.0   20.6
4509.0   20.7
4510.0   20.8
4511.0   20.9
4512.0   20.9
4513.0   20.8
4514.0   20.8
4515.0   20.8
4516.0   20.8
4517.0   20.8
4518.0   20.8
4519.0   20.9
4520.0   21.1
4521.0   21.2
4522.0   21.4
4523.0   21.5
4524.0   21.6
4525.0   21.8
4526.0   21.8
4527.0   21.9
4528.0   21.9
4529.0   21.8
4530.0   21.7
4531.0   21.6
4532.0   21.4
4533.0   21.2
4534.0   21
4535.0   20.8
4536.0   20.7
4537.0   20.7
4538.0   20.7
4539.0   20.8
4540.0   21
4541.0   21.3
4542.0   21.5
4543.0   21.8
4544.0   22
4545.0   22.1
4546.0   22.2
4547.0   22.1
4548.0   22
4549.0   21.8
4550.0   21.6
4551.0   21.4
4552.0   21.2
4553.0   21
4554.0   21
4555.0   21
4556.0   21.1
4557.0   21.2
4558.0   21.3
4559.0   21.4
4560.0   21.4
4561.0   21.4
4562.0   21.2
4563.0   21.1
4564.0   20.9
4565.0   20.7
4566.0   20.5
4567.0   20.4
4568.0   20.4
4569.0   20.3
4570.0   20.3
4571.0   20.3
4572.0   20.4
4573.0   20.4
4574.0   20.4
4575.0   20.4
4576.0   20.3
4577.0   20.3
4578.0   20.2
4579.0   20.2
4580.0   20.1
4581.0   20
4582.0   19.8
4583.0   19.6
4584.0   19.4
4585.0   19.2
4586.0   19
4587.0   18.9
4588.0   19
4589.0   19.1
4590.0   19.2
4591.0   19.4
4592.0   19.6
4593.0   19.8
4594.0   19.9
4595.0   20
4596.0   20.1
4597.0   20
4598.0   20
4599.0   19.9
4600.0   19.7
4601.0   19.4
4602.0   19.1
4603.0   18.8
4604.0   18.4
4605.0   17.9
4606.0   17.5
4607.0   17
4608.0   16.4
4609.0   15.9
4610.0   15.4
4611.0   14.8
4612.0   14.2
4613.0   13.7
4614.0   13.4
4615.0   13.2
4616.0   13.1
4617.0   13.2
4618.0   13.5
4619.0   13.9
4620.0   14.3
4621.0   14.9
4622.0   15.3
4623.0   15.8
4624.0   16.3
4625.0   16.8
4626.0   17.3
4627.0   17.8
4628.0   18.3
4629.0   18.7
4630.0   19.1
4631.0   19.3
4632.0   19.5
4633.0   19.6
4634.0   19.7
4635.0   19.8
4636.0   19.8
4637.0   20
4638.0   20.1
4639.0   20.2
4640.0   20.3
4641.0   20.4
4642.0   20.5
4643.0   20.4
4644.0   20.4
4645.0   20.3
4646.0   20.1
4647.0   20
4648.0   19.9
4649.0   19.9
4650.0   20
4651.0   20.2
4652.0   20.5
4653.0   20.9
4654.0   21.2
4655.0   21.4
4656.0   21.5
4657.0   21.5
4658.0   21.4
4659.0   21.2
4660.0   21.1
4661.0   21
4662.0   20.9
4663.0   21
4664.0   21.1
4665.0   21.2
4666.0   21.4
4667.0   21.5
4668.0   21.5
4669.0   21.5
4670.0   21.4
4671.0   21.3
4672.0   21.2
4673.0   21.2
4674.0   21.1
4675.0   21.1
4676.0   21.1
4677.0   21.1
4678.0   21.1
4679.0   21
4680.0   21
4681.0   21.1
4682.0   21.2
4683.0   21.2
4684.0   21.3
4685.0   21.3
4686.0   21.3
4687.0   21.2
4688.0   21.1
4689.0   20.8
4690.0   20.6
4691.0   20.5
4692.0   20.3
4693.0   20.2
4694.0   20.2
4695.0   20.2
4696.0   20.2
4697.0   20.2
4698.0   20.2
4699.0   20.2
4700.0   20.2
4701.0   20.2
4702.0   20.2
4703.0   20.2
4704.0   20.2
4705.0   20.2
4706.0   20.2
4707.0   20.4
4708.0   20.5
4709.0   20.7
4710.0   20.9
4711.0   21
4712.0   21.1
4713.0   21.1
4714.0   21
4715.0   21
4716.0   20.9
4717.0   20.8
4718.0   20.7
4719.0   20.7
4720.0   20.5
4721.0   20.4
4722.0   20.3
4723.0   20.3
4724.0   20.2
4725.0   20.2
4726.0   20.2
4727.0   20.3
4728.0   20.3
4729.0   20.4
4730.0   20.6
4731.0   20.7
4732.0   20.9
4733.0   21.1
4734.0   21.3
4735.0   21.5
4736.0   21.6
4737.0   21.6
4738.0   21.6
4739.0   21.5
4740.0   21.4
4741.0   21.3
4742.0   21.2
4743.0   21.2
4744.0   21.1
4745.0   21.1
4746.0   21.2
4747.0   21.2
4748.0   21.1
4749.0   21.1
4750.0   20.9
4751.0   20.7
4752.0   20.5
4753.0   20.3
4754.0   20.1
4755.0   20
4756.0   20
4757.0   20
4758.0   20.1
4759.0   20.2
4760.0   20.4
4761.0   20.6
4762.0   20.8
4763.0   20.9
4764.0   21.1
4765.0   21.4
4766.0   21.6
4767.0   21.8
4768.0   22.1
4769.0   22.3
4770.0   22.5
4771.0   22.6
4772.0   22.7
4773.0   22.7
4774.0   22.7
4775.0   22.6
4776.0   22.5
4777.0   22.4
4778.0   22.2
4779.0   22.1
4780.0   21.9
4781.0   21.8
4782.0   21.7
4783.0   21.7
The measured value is 0.24 mag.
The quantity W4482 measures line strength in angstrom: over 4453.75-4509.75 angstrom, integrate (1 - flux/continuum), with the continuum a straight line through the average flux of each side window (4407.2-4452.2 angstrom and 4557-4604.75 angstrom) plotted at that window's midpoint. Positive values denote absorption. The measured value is 4.7 angstrom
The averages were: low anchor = 15.7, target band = 15.8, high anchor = 20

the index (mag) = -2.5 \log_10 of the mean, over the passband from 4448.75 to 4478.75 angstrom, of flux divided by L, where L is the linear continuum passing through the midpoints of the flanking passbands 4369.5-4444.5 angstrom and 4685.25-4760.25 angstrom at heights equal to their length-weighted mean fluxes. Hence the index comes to 0.31 mag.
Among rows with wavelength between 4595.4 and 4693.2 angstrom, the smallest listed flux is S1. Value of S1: 13.1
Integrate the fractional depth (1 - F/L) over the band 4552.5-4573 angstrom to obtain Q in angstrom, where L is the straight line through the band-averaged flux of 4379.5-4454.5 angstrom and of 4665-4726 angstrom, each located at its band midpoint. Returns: -2.7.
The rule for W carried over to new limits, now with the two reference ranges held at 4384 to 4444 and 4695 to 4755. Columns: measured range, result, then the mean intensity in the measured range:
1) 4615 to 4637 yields 0.14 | 16.9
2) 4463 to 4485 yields 0.33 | 12.6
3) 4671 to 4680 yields -0.06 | 21.1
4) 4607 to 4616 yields 0.28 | 14.7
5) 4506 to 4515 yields -0.18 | 20.7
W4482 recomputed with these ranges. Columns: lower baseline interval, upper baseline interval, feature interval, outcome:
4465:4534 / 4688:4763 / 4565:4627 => 3.8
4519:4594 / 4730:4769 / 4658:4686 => -0.4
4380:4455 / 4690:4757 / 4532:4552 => -4.0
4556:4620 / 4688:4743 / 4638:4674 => -1.9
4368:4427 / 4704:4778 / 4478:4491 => -1.2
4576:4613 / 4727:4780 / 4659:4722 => -1.7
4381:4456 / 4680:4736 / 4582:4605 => -0.7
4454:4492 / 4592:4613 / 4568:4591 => -3.3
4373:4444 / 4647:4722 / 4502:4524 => -4.2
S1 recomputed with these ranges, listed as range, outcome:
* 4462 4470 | 7.99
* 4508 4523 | 20.6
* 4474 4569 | 12.2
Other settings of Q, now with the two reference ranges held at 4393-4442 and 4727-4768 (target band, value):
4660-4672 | -0.93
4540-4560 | -3.88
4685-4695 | -0.31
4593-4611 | 0.28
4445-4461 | 1.56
